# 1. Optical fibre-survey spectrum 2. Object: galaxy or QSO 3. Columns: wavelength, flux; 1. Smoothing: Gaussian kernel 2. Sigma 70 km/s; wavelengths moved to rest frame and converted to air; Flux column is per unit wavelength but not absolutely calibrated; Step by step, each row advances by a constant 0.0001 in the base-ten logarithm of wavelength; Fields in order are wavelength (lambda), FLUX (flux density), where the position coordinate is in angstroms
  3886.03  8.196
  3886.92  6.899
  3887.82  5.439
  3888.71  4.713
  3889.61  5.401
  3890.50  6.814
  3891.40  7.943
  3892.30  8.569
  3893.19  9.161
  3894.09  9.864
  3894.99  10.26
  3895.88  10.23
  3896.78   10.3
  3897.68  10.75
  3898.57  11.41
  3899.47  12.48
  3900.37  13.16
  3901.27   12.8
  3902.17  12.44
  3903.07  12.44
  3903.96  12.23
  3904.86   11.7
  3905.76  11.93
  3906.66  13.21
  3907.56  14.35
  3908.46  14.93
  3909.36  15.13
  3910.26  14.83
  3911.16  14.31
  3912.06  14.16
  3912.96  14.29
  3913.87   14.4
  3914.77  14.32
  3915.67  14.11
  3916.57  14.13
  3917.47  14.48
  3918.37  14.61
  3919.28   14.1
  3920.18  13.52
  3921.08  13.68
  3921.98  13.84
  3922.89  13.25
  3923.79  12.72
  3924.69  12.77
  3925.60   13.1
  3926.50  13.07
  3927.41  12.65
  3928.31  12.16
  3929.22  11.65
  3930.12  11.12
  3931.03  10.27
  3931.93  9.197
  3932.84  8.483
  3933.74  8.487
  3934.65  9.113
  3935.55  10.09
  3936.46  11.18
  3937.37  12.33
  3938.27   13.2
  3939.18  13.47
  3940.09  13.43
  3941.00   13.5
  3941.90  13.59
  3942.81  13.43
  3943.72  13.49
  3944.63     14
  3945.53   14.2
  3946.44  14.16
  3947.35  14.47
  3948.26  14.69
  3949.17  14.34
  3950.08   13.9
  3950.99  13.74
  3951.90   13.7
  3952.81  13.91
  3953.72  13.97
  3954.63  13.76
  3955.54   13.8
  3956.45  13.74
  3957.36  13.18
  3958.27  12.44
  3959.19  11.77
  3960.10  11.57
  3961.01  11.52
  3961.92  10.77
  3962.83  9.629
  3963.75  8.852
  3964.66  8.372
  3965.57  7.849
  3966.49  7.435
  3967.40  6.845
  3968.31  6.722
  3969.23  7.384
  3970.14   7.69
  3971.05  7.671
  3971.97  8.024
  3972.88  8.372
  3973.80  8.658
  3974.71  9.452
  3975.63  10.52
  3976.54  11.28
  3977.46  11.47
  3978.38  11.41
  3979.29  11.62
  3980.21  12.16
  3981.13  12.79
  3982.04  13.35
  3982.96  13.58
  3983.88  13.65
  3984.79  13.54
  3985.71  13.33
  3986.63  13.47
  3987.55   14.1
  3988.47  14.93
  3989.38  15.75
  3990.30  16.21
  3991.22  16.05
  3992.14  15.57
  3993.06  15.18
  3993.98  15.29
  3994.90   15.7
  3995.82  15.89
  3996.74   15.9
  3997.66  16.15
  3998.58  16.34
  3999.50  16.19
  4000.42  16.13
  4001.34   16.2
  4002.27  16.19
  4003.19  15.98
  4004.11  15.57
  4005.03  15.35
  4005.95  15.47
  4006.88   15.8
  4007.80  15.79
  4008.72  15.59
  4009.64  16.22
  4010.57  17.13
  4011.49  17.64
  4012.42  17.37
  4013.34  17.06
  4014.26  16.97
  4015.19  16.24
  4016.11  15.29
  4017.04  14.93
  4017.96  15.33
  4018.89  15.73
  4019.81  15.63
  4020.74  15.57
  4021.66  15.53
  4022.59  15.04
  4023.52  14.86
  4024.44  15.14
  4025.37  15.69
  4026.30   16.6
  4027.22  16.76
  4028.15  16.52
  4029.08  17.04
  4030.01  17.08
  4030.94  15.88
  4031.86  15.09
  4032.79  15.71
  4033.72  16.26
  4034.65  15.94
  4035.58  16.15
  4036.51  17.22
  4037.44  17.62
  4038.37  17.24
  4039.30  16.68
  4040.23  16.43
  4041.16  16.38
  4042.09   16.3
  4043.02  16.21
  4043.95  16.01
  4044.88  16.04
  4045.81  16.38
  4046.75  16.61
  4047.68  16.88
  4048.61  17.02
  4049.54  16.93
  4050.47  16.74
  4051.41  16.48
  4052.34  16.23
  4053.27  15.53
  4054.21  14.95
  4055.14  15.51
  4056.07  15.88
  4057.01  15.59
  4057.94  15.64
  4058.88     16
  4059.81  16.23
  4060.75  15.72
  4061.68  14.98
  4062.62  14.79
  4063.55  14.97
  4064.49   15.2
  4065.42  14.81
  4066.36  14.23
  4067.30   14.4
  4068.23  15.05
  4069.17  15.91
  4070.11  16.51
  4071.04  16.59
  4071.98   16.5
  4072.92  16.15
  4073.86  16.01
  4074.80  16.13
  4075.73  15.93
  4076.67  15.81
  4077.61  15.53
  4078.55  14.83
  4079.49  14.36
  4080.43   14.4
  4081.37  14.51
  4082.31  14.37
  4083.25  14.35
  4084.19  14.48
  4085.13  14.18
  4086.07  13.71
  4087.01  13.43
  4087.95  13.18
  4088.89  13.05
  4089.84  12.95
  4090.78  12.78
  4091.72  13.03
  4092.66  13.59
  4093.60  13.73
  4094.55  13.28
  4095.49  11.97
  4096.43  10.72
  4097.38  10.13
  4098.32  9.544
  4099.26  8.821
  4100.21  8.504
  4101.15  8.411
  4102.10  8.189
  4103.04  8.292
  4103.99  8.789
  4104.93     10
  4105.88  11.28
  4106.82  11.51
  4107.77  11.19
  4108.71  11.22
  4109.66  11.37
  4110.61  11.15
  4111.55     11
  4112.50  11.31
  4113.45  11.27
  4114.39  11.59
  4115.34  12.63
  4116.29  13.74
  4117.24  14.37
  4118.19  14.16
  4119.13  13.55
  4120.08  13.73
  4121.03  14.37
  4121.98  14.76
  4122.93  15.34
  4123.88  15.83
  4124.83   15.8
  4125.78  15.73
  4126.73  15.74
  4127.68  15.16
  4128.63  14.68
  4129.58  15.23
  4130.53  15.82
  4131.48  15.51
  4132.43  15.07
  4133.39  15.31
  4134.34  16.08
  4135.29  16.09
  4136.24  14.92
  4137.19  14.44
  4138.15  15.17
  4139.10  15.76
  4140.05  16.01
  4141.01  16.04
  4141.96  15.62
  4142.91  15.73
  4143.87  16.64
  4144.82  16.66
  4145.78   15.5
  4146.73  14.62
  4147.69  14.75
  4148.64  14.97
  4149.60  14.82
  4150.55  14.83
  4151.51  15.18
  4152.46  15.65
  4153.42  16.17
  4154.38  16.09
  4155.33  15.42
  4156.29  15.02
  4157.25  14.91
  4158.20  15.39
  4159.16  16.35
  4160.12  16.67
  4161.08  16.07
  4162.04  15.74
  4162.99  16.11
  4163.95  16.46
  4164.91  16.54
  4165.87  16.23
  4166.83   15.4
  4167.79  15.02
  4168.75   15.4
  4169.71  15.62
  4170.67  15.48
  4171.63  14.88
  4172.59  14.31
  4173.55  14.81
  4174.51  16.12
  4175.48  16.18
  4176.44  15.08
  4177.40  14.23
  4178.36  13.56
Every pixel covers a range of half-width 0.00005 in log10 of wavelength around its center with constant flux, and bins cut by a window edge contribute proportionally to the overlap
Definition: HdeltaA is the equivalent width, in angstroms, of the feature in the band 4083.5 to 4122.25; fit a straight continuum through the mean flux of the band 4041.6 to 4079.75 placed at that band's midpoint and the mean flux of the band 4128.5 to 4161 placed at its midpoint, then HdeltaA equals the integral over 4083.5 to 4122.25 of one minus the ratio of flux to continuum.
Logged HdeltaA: 9.24 angstroms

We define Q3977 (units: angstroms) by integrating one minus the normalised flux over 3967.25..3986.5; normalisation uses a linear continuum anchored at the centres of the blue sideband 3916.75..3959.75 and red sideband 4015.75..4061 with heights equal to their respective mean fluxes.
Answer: 4.9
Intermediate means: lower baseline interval 12.9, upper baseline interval 16.1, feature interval 10.6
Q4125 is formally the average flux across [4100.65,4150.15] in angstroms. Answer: 13.8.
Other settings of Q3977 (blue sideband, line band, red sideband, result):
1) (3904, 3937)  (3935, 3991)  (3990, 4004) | 9.5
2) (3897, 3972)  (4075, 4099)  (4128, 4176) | 1.7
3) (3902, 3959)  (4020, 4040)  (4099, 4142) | -4.5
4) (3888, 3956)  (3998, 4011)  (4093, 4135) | -3.6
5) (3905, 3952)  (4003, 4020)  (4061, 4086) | -2.1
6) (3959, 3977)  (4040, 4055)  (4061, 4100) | -4.4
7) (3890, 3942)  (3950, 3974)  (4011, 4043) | 5.7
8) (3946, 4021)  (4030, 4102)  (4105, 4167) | -3.8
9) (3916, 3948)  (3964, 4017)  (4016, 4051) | 4.6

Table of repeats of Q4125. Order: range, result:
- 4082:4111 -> 11.6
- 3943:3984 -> 11.5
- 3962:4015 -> 13.3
